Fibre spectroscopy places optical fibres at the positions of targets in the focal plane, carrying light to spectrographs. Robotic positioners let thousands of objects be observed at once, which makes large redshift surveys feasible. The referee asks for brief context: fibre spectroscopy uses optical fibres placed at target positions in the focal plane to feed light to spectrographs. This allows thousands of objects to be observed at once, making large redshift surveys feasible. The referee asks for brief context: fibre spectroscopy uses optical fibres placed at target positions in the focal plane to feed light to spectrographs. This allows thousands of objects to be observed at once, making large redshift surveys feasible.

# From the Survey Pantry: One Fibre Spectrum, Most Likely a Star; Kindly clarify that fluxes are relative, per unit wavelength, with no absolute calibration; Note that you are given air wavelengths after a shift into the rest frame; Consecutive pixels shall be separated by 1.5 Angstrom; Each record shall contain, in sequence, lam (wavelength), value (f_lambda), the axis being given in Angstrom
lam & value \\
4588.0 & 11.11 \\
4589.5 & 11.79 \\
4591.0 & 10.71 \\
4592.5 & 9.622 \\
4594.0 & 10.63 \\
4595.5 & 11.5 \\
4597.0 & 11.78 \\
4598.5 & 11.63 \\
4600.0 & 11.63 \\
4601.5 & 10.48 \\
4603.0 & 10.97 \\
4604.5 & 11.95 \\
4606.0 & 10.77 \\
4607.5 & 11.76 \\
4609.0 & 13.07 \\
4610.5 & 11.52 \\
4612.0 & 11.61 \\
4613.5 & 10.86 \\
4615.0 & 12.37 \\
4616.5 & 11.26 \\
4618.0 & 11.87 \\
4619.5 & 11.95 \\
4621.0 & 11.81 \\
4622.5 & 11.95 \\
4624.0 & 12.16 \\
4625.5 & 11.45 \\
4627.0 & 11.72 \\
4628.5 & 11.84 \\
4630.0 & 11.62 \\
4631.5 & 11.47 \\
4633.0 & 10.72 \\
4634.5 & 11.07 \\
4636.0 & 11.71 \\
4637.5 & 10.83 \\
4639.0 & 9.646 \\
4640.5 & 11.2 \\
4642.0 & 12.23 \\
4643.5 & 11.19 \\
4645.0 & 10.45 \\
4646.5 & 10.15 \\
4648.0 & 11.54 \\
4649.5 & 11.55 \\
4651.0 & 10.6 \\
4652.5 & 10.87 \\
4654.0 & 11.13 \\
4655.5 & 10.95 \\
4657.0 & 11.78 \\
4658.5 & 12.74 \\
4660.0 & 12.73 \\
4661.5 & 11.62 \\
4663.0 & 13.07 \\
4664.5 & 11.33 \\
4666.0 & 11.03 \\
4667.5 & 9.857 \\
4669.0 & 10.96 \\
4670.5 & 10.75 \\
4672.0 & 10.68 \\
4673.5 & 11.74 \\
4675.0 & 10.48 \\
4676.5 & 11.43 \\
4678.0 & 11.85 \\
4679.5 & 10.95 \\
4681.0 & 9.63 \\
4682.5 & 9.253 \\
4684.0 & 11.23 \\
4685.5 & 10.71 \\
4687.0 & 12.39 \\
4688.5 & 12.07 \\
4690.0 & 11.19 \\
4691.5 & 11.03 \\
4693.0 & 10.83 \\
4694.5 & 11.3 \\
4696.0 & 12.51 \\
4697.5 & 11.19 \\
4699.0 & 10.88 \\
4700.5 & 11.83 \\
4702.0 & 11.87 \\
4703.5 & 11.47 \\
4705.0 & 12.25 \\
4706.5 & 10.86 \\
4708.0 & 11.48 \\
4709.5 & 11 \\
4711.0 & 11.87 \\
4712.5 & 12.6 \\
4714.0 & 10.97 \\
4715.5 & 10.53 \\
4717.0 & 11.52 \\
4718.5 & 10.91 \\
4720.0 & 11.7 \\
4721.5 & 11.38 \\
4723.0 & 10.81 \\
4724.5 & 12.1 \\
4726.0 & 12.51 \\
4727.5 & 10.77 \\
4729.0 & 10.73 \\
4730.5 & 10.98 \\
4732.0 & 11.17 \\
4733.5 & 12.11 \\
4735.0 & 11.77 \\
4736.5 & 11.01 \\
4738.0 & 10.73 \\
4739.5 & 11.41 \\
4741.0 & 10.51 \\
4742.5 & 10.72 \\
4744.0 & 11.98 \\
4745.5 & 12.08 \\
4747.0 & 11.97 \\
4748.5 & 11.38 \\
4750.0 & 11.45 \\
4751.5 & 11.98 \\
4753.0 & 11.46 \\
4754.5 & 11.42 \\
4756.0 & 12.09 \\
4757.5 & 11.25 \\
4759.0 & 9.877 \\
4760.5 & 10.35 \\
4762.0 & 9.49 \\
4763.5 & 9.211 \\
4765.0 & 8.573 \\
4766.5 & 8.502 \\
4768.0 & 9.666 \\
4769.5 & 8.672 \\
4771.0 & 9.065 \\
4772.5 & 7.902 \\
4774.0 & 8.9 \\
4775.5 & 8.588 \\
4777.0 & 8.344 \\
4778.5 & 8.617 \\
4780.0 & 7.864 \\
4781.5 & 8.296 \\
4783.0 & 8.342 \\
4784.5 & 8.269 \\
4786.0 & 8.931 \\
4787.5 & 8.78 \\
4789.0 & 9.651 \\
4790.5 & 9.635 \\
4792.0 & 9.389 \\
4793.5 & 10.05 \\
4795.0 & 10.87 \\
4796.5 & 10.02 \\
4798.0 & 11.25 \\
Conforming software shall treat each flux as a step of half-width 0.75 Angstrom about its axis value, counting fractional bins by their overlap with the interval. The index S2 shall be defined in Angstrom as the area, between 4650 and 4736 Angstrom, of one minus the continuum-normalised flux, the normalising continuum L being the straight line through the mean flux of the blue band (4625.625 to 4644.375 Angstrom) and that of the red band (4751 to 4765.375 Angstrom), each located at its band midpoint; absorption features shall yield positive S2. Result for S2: -3.0 Angstrom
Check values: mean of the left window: 11.3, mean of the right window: 10.6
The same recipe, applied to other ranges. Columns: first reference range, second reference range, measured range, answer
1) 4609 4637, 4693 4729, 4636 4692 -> 1.9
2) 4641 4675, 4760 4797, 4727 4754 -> -4.5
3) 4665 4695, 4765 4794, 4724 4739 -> -2.3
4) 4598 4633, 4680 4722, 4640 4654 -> 0.5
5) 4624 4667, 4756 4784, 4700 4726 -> -3.6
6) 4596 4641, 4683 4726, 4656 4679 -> 0.0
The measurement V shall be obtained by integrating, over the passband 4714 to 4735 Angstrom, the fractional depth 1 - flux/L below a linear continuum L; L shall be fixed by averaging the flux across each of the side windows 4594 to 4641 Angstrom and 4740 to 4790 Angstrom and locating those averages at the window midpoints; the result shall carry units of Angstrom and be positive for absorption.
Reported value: -2.1 Angstrom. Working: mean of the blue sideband 11.5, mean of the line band 11.3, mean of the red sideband 9.83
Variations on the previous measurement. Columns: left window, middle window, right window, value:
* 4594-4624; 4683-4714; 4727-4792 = -2.3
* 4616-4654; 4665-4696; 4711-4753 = 1.0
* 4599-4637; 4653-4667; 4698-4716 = -0.3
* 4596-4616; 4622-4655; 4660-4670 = 0.7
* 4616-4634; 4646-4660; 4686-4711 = 0.3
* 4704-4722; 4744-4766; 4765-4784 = -3.3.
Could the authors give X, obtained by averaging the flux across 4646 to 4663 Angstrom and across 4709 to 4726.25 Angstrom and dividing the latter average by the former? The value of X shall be 1.0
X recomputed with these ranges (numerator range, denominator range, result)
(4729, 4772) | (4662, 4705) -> 0.96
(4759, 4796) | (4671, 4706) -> 0.80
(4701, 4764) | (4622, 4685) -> 1.01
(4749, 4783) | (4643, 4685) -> 0.86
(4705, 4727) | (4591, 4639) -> 1.00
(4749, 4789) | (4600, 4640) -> 0.83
